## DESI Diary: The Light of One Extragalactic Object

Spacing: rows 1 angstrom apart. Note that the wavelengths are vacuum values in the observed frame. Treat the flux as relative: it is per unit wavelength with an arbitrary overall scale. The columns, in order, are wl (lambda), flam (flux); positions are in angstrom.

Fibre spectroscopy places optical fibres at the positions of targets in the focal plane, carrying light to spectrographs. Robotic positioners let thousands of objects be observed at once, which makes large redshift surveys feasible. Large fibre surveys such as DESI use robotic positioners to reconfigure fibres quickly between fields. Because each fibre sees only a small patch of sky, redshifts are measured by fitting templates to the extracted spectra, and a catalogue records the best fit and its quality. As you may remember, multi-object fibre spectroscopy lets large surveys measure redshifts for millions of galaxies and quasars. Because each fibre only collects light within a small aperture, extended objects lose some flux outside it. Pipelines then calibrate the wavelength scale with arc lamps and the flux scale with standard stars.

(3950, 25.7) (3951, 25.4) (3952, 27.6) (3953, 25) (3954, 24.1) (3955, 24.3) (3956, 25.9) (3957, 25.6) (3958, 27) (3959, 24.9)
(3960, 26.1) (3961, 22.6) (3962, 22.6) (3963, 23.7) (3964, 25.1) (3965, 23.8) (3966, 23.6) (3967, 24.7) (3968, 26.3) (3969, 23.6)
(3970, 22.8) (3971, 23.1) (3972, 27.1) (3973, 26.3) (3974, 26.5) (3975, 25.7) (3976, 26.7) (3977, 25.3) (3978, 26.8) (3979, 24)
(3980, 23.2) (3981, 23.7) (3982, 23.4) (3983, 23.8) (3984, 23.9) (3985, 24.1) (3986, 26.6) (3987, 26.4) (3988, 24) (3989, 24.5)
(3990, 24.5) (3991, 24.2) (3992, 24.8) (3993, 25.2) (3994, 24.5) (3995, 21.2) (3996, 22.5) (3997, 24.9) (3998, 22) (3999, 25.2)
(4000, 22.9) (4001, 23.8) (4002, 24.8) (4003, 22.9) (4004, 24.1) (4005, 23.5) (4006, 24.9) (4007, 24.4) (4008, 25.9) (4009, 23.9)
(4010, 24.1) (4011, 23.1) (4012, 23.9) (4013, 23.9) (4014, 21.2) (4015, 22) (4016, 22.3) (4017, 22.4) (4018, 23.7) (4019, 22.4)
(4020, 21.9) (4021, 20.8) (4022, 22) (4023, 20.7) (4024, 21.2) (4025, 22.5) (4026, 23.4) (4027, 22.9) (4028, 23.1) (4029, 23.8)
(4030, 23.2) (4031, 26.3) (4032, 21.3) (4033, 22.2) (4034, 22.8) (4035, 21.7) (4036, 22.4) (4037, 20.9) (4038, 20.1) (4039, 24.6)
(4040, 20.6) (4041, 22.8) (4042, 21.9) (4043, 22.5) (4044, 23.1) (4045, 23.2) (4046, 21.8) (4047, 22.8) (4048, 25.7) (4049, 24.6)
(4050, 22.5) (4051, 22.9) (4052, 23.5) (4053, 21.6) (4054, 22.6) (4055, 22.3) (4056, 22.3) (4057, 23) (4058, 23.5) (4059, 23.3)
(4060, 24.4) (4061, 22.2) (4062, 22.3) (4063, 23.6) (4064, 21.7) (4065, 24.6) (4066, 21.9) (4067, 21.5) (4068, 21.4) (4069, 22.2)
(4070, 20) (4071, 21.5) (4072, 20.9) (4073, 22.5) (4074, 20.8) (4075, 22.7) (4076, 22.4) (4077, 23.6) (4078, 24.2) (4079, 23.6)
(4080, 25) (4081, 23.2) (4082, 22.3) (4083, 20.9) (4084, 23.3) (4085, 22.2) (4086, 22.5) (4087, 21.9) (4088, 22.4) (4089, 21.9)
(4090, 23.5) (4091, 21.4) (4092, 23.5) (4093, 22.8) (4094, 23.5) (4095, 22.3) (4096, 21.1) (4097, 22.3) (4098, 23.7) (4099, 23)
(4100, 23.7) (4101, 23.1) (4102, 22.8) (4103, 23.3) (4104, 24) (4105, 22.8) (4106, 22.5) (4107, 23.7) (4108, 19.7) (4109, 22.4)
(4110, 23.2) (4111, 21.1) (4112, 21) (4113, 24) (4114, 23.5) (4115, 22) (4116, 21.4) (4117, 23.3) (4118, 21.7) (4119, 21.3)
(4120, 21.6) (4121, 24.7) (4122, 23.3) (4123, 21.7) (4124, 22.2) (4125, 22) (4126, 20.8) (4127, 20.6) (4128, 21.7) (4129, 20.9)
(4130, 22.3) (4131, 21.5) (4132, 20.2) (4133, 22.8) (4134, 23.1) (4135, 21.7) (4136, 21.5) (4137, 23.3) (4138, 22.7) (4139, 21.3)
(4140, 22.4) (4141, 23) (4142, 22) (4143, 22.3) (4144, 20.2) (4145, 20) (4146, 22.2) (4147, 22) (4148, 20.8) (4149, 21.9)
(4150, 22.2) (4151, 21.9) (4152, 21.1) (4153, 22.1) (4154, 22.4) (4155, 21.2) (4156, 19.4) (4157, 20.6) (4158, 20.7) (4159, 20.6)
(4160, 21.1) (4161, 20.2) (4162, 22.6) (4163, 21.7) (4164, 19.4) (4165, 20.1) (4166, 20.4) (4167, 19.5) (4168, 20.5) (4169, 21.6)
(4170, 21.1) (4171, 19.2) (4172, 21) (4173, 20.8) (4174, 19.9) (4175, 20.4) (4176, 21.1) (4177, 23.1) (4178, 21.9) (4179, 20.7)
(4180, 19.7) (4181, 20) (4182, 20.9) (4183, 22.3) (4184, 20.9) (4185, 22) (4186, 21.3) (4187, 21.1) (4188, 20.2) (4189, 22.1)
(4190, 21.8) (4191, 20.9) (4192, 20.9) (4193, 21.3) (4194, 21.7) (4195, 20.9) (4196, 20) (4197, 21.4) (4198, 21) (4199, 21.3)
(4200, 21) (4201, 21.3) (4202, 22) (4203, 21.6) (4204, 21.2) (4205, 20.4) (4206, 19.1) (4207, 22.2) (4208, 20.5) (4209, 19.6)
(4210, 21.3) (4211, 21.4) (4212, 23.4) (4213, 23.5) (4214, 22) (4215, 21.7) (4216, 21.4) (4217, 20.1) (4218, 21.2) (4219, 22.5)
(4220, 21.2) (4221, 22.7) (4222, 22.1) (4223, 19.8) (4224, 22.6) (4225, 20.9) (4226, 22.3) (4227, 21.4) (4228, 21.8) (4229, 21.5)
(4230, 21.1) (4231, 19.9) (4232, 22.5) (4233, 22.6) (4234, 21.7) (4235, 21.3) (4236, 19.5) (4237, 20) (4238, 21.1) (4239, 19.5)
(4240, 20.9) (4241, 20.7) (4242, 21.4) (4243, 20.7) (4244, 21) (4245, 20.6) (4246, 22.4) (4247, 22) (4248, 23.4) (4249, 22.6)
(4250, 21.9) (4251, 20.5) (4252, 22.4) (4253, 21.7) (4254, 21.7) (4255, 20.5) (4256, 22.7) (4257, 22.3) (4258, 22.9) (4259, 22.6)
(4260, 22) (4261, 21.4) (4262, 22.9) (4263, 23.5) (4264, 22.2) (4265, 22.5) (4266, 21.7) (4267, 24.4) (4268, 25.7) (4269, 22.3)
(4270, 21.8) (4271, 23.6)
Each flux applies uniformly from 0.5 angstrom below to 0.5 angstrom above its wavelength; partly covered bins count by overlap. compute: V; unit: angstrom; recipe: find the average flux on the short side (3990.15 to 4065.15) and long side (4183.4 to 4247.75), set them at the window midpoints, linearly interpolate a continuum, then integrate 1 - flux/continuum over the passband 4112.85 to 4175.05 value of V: 1.3 angstrom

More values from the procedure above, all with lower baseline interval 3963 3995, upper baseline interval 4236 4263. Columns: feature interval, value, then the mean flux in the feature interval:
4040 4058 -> 0.8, 22.8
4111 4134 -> 1.0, 22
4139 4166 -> 1.7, 21.3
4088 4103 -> 0.4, 22.8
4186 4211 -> 1.3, 21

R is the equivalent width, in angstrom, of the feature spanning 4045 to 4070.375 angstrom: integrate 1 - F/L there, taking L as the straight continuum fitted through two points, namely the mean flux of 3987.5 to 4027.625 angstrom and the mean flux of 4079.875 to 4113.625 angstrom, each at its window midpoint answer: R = 0.2 angstrom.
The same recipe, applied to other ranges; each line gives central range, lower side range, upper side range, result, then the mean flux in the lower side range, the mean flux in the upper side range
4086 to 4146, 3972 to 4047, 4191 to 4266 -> 0.7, 23.5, 21.5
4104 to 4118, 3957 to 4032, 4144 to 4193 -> -0.3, 24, 21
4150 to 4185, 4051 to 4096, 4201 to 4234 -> 1.5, 22.5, 21.5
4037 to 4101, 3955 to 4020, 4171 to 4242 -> 1.4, 24.2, 21.2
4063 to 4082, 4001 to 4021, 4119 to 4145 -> 0.2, 23.4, 21.9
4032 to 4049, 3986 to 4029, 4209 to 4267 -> 0.5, 23.4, 21.7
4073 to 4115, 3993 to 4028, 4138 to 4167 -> -1.2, 23.1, 21.3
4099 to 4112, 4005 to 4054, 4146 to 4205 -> -0.4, 22.8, 21.1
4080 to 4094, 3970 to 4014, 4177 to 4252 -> 0.3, 24.4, 21.3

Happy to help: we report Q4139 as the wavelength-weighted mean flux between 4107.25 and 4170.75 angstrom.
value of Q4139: 21.6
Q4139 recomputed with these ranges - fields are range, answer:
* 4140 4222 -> 21.2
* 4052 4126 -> 22.5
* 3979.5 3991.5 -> 24.4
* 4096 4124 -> 22.6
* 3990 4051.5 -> 23.1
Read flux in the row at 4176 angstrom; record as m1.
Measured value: 21.1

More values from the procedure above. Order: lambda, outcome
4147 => 22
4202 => 22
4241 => 20.7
